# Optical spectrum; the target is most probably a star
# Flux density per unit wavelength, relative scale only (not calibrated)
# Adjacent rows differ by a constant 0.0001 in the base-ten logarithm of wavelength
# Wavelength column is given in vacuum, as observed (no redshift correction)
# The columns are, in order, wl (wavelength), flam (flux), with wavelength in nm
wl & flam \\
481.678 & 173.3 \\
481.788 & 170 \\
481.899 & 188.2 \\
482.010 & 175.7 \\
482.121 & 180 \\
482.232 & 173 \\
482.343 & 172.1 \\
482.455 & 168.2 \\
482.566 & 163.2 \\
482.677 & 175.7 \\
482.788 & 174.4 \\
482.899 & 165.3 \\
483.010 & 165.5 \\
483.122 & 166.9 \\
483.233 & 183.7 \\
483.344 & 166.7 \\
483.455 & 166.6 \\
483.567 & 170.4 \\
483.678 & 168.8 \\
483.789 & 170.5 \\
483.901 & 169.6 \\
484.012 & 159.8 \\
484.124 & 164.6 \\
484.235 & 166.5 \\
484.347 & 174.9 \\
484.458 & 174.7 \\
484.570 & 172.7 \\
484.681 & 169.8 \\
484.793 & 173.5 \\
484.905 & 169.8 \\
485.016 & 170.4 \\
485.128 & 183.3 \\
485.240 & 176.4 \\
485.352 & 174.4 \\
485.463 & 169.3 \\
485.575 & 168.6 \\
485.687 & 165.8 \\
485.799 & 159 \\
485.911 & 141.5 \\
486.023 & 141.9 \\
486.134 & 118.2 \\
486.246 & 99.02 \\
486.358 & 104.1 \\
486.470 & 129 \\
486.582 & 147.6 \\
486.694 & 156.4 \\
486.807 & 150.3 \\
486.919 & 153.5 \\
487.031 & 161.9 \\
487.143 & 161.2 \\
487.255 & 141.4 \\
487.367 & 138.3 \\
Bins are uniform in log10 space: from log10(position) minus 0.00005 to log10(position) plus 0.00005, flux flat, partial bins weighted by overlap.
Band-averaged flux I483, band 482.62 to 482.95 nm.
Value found 172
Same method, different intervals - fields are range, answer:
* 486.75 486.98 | 152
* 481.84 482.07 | 182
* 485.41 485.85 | 166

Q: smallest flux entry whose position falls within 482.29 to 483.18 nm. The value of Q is 163.2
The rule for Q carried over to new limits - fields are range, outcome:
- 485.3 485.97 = 141.5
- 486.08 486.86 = 99.02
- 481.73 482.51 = 168.2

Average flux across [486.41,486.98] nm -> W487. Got 147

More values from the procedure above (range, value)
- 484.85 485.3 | 175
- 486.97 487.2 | 162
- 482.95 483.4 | 171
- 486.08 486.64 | 120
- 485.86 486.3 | 125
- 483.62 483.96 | 170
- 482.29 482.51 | 169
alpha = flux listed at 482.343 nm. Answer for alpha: 172.1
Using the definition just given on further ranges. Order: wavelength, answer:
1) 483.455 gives 166.6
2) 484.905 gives 169.8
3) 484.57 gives 172.7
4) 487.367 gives 138.3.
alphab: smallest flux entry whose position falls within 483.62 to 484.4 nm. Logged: 159.8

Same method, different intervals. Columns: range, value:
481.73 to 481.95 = 170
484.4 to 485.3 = 169.8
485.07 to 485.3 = 176.4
